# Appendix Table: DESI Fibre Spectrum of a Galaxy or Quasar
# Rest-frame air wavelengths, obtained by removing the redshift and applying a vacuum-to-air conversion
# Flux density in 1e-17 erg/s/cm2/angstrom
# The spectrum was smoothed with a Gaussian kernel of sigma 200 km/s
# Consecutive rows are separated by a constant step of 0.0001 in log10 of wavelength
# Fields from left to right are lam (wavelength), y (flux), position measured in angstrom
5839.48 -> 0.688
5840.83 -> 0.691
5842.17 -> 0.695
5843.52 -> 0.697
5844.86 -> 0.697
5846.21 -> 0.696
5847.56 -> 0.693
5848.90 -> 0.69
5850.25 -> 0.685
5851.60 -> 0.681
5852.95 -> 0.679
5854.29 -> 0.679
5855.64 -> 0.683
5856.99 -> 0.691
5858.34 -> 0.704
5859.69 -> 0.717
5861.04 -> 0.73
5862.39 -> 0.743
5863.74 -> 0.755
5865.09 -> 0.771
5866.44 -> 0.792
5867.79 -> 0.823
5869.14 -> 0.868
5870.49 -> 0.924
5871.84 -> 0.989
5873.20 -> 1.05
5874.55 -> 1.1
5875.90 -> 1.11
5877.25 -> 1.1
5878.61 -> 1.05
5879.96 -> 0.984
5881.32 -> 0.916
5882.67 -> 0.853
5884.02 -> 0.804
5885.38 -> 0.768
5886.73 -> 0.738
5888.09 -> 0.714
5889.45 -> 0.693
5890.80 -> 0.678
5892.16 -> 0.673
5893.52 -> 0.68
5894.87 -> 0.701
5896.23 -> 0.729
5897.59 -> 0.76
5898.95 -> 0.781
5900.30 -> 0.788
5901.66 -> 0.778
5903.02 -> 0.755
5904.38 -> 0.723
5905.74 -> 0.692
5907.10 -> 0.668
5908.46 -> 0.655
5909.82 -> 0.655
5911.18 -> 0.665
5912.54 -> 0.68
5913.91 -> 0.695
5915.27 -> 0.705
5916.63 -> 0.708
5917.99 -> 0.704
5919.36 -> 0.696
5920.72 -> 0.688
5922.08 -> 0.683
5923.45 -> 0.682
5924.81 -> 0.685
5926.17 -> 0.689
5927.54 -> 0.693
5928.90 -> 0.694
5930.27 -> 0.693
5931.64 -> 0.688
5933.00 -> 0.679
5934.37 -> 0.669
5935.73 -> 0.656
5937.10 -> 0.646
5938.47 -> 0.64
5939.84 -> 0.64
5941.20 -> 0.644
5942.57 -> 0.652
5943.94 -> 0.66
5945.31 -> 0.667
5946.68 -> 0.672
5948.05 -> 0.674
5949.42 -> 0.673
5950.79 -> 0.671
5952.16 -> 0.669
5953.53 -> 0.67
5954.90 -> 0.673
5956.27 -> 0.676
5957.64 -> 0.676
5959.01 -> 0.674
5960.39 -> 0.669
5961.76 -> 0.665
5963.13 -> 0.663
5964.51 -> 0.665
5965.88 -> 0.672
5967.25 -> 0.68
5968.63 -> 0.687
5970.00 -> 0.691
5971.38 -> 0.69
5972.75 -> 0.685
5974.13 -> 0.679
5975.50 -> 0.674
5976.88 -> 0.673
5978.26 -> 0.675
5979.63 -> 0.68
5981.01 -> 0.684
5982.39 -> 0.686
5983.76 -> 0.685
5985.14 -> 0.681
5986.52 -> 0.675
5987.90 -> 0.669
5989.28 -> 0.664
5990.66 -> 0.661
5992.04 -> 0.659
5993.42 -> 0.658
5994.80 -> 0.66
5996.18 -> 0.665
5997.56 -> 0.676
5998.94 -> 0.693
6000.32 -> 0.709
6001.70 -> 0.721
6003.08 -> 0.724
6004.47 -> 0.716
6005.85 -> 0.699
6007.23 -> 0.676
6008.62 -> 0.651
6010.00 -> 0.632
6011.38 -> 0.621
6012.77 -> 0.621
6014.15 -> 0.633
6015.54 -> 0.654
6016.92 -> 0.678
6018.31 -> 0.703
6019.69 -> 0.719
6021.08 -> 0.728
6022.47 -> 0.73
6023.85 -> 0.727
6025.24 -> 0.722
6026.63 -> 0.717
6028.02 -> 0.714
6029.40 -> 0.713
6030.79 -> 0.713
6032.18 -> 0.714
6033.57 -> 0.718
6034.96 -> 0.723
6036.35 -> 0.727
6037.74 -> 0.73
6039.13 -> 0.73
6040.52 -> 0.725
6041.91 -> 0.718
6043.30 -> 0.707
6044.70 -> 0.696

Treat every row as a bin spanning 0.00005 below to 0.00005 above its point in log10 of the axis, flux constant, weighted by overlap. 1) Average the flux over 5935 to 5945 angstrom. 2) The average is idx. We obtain 0.649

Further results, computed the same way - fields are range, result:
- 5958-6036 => 0.684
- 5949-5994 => 0.674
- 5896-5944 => 0.692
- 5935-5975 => 0.668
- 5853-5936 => 0.762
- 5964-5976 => 0.681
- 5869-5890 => 0.919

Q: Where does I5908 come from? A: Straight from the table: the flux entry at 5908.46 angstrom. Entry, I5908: 0.655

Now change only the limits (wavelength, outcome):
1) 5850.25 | 0.685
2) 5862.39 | 0.743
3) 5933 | 0.679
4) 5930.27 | 0.693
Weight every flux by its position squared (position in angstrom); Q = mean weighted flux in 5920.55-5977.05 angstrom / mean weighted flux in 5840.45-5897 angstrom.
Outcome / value 0.9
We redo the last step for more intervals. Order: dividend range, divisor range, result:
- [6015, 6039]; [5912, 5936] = 1.07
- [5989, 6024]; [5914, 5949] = 1.03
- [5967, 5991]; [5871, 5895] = 0.81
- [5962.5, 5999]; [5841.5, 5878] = 0.88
